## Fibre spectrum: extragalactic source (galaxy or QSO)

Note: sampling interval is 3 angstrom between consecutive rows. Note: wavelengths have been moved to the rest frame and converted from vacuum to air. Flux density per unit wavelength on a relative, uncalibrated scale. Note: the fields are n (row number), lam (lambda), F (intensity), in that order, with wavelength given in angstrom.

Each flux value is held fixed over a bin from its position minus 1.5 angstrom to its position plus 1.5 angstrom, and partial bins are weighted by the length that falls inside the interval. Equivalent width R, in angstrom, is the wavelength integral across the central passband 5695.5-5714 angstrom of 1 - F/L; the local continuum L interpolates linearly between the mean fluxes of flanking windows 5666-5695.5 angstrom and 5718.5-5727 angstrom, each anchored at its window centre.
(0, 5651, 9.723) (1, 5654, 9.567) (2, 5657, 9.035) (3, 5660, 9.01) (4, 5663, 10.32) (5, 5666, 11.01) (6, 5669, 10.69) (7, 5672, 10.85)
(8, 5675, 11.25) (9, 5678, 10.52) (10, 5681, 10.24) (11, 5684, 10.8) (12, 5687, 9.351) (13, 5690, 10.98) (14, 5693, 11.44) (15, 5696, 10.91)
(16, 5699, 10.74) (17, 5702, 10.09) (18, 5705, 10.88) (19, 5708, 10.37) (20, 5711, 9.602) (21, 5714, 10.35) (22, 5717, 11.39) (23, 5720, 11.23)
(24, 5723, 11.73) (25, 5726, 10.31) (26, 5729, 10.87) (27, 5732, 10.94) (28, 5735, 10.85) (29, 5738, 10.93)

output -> 0.9 angstrom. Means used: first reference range 10.7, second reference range 11.1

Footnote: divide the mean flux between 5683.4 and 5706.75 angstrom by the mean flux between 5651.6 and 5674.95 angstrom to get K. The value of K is 1.1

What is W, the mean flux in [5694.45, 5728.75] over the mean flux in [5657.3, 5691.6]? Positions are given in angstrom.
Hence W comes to 1.03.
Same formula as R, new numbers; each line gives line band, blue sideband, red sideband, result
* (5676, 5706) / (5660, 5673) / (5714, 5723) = 0.7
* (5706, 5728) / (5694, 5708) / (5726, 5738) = 0.0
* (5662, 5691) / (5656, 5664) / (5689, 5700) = -1.2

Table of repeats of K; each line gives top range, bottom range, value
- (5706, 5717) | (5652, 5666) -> 1.07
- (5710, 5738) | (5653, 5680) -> 1.06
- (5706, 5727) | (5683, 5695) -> 1.01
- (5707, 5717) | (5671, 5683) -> 0.96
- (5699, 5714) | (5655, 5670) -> 1.03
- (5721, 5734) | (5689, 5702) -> 1.01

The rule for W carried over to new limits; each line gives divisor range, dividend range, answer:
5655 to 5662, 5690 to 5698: 1.21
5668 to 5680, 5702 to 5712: 0.95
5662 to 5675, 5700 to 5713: 0.95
